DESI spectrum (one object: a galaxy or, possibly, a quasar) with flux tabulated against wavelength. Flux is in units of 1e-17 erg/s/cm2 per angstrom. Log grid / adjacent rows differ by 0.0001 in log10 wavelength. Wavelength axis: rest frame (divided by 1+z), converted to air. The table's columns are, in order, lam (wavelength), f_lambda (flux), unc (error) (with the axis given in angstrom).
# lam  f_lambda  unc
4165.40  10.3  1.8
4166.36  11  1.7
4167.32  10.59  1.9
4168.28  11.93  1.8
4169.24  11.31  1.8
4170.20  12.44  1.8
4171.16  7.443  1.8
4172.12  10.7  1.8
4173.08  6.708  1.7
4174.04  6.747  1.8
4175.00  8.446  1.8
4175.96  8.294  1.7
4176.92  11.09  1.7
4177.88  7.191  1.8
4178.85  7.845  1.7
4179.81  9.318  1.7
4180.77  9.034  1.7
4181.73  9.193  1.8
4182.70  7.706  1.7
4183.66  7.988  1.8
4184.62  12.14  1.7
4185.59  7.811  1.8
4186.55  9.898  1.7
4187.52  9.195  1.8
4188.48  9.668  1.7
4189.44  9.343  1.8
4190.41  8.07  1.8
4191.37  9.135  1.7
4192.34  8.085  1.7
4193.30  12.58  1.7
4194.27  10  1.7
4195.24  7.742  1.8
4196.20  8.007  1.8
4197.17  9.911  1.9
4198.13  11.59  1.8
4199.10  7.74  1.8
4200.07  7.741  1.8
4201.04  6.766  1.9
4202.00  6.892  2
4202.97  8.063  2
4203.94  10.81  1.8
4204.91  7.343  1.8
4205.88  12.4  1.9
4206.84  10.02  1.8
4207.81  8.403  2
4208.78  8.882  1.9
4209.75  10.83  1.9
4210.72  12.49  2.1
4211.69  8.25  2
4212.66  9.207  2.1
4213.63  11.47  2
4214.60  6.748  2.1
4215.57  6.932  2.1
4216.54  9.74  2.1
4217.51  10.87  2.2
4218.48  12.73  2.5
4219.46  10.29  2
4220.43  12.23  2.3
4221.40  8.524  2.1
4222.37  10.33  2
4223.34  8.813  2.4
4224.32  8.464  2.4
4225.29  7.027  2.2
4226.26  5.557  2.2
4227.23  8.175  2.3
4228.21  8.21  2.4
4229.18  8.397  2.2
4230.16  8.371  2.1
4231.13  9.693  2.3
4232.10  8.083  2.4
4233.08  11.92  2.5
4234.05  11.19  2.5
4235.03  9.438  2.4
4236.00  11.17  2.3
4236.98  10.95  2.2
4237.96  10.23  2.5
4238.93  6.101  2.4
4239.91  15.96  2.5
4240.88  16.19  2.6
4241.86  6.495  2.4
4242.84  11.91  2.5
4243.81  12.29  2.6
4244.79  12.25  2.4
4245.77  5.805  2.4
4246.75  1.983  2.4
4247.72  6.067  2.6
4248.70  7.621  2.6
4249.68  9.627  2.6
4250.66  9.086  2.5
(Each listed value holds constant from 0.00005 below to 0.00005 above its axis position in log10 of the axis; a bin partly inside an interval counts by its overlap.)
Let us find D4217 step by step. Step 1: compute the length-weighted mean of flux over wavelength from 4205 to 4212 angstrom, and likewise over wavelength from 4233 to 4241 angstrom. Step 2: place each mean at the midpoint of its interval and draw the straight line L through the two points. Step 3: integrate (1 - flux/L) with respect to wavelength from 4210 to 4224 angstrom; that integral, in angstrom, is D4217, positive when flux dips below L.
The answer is 0.7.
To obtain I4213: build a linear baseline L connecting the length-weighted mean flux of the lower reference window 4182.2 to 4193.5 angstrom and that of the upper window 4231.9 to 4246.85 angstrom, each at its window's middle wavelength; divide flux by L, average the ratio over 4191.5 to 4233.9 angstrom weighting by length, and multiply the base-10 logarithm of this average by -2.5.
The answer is 0.06 mag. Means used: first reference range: 9.22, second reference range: 10.4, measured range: 9.23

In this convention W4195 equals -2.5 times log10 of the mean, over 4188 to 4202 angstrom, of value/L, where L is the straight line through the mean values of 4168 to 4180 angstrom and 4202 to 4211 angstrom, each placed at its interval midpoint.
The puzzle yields 0.063 mag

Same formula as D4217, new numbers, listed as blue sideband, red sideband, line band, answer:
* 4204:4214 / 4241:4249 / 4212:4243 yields -1.9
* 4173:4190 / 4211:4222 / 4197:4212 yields 0.3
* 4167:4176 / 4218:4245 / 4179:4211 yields 1.7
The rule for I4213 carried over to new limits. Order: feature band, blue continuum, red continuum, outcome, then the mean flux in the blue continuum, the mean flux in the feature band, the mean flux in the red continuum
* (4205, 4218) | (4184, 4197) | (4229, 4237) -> 0.00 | 9.36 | 9.65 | 9.91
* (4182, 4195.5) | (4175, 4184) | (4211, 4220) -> -0.04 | 8.63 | 9.26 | 9.66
